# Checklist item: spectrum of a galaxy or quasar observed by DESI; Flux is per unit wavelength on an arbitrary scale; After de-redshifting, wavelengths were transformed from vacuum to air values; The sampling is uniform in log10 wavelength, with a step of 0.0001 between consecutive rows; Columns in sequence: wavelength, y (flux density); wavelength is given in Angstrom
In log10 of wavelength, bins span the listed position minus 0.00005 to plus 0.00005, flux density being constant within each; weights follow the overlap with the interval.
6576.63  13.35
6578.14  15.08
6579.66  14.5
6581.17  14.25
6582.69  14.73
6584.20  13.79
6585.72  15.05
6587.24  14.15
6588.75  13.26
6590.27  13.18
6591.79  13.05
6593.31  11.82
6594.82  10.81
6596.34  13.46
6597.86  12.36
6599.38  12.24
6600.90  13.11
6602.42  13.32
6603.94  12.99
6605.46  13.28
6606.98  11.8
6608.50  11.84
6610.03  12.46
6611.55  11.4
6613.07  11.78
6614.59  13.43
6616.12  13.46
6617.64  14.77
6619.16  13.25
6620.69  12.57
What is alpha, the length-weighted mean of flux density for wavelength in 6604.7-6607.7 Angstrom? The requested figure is 12.6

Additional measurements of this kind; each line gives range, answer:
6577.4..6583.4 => 14.6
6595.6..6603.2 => 12.9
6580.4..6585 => 14.3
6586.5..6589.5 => 13.7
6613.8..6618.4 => 13.9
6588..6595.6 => 12.4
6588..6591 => 13.2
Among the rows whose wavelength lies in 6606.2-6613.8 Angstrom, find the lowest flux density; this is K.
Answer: 11.4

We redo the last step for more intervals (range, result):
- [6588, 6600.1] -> 10.81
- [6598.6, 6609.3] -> 11.8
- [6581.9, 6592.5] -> 13.05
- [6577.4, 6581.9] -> 14.25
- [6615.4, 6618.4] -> 13.46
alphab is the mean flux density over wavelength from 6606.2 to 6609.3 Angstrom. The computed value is 11.8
